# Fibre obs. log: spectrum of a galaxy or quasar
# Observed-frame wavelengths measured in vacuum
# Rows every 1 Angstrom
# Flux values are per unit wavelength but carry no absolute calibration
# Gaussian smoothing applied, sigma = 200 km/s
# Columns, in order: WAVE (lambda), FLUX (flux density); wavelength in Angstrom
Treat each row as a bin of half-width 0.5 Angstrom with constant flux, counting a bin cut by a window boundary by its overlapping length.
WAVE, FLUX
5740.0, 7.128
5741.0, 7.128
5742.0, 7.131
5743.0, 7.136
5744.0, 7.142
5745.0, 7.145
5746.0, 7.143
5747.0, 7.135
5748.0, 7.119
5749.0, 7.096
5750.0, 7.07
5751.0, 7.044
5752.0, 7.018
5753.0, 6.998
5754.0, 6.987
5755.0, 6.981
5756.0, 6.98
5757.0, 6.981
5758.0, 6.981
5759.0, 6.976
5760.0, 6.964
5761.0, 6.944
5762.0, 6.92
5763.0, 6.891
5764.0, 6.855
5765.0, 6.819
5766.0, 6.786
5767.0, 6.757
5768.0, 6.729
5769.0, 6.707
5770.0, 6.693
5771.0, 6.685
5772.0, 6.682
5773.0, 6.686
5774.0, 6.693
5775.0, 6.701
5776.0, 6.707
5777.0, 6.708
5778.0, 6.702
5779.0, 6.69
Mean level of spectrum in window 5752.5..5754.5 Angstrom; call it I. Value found 6.99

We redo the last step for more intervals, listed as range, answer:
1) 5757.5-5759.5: 6.98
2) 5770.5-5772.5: 6.68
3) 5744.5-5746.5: 7.14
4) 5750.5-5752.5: 7.03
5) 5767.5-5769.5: 6.72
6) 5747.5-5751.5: 7.08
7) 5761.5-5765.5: 6.87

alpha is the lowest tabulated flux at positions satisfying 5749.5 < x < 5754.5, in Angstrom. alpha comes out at 6.987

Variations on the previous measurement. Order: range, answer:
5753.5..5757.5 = 6.98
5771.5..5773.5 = 6.682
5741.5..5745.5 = 7.131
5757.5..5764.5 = 6.855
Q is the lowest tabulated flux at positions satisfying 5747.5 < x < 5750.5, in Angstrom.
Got 7.07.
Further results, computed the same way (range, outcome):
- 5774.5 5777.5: 6.701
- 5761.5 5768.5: 6.729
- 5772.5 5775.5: 6.686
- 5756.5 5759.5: 6.976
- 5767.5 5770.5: 6.693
